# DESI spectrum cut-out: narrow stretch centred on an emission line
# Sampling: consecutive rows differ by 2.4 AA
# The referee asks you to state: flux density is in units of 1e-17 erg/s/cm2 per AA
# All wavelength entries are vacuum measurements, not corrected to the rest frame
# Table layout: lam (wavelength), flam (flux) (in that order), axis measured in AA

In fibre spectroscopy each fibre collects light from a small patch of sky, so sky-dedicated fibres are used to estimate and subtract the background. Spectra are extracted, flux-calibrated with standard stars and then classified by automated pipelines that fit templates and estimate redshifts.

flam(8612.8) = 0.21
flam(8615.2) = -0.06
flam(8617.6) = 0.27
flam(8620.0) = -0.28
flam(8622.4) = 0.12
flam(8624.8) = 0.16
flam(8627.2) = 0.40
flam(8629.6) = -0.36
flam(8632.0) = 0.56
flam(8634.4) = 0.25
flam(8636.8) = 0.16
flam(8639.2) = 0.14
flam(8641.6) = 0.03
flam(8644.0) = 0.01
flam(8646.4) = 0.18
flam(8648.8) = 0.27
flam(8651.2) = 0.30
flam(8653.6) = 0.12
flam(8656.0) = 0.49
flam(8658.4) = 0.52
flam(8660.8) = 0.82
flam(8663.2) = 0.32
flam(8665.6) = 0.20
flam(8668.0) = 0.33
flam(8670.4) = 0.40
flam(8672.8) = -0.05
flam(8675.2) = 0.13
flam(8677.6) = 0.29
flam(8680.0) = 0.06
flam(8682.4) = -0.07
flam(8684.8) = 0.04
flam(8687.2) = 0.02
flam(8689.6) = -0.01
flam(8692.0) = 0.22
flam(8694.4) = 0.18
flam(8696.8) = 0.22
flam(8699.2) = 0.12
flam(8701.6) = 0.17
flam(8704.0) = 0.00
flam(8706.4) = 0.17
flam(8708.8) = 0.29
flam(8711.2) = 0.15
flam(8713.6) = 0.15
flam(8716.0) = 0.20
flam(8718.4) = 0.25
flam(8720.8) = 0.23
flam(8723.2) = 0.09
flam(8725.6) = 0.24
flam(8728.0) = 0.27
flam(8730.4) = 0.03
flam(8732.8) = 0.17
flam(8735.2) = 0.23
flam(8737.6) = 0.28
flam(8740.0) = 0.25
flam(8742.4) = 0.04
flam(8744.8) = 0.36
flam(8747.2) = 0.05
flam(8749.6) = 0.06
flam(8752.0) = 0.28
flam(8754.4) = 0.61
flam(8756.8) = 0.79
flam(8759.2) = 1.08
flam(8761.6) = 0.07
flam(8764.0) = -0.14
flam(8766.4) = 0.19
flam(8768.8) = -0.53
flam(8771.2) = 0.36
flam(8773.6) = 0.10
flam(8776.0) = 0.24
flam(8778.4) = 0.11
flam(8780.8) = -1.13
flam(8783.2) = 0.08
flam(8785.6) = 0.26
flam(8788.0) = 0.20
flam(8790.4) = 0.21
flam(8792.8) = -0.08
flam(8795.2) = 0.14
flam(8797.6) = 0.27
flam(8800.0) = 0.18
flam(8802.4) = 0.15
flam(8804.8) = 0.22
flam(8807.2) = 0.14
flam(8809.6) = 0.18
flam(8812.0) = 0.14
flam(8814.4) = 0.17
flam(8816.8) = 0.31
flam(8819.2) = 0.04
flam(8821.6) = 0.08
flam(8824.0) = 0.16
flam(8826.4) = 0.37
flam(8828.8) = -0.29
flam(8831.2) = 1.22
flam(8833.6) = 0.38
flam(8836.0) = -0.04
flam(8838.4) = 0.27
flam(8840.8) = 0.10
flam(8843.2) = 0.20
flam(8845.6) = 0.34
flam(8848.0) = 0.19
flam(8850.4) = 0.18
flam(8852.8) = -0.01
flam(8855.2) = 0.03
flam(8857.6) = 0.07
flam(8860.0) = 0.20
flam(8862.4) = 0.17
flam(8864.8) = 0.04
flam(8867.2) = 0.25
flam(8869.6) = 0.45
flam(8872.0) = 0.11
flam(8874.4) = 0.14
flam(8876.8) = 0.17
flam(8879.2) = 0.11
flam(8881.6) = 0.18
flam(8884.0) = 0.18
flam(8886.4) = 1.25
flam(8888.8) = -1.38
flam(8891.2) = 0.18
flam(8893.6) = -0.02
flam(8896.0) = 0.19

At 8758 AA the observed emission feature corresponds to Hbeta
